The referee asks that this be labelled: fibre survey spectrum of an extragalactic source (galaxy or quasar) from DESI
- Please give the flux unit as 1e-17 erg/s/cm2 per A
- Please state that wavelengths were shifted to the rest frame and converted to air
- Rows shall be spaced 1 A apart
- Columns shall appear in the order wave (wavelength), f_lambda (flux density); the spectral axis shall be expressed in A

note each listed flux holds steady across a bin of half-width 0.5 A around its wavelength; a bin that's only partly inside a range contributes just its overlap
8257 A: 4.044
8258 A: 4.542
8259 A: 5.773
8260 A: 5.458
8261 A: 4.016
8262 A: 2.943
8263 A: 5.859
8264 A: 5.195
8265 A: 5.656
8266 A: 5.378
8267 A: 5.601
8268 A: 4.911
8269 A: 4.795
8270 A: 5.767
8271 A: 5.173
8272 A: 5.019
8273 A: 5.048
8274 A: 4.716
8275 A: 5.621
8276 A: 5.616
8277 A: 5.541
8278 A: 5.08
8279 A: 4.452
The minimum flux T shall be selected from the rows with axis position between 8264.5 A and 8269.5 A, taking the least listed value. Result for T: 4.795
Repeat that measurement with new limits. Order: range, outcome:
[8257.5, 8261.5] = 4.016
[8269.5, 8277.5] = 4.716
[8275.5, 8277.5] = 5.541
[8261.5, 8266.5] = 2.943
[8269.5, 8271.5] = 5.173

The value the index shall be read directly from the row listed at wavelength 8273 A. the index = 5.048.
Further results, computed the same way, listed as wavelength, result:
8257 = 4.044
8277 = 5.541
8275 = 5.621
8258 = 4.542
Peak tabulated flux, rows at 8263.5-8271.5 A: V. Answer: 5.767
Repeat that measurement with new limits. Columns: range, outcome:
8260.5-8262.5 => 4.016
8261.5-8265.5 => 5.859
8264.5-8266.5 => 5.656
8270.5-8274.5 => 5.173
